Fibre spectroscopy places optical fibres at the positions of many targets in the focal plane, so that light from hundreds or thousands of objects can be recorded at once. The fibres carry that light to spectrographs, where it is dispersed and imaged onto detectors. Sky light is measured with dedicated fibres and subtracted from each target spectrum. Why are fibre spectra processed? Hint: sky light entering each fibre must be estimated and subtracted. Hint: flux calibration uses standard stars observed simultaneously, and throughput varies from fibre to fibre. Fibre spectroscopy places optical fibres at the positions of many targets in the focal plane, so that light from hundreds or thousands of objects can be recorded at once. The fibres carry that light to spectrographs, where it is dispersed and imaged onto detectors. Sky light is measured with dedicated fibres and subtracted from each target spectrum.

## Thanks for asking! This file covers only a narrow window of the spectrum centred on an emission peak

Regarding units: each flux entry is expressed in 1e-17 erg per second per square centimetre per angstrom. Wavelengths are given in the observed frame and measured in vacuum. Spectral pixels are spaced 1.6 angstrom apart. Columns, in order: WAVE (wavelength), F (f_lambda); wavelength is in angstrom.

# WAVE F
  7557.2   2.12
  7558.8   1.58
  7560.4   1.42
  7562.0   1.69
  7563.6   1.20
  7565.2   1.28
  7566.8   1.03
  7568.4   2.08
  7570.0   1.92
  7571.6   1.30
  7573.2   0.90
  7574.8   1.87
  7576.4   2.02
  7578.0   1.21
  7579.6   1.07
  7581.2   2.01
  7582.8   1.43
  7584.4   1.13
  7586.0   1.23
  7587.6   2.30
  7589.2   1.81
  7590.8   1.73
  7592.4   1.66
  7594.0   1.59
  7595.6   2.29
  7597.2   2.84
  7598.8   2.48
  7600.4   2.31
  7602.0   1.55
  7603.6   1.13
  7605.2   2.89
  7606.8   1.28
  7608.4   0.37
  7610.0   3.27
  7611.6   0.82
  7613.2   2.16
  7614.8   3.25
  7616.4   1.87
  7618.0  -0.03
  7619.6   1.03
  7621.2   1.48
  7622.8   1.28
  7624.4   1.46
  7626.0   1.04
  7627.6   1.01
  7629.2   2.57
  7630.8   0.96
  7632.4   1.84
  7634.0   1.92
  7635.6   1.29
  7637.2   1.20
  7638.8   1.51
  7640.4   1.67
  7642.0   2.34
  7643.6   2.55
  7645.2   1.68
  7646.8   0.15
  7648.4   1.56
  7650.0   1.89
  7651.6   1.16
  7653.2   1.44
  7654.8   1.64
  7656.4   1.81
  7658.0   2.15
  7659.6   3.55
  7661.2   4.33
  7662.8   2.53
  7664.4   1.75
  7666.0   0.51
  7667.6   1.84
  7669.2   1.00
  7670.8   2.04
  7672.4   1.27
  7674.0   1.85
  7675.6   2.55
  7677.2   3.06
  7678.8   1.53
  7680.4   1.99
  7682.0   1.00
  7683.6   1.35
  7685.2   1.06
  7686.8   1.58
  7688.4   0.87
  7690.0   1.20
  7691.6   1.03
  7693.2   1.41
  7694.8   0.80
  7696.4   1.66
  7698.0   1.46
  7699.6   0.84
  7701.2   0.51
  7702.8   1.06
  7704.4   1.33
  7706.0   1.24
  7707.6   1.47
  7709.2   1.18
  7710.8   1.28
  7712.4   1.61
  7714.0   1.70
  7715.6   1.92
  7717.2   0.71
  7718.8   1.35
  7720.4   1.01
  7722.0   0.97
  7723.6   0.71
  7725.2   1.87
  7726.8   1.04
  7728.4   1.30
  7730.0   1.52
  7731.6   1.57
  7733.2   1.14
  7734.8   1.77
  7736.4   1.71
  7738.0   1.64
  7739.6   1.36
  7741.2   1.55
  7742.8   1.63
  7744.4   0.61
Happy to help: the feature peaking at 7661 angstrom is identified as [S II]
